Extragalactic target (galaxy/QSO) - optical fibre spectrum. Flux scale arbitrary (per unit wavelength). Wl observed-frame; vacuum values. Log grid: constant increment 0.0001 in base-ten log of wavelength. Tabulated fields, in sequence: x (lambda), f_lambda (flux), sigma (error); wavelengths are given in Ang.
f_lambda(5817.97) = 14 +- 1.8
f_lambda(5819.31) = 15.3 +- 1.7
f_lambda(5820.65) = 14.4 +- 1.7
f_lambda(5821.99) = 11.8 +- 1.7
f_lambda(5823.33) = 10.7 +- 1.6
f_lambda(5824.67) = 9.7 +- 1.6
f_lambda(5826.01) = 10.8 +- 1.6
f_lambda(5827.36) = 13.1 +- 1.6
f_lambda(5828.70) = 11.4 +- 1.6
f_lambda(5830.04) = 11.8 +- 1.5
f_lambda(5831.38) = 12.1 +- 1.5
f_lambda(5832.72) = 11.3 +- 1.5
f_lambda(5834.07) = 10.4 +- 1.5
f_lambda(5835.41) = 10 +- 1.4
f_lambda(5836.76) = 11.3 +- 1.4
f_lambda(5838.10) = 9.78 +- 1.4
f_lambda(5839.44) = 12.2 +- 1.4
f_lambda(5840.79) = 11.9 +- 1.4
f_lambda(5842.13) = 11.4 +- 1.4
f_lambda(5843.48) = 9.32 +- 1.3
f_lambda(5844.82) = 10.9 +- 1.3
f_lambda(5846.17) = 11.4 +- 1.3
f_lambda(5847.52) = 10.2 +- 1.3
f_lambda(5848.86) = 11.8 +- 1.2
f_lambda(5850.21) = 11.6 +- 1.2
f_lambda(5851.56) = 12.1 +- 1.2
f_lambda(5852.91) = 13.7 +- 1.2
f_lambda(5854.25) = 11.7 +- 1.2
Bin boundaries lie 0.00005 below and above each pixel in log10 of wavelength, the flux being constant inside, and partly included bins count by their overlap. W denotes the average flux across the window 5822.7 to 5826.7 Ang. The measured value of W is 10.4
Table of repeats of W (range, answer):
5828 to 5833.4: 11.7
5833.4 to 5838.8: 10.4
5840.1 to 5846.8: 11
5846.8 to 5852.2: 11.4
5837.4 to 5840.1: 11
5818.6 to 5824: 13.1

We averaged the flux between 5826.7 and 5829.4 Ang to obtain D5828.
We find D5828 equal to 12.3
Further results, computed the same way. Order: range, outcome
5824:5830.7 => 11.4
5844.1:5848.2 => 10.8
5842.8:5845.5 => 10.1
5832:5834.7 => 10.9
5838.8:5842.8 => 11.8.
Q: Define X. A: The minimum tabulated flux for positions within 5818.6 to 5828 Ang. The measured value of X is 9.7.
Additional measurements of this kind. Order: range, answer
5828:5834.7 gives 10.4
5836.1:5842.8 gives 9.78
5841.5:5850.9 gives 9.32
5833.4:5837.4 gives 10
